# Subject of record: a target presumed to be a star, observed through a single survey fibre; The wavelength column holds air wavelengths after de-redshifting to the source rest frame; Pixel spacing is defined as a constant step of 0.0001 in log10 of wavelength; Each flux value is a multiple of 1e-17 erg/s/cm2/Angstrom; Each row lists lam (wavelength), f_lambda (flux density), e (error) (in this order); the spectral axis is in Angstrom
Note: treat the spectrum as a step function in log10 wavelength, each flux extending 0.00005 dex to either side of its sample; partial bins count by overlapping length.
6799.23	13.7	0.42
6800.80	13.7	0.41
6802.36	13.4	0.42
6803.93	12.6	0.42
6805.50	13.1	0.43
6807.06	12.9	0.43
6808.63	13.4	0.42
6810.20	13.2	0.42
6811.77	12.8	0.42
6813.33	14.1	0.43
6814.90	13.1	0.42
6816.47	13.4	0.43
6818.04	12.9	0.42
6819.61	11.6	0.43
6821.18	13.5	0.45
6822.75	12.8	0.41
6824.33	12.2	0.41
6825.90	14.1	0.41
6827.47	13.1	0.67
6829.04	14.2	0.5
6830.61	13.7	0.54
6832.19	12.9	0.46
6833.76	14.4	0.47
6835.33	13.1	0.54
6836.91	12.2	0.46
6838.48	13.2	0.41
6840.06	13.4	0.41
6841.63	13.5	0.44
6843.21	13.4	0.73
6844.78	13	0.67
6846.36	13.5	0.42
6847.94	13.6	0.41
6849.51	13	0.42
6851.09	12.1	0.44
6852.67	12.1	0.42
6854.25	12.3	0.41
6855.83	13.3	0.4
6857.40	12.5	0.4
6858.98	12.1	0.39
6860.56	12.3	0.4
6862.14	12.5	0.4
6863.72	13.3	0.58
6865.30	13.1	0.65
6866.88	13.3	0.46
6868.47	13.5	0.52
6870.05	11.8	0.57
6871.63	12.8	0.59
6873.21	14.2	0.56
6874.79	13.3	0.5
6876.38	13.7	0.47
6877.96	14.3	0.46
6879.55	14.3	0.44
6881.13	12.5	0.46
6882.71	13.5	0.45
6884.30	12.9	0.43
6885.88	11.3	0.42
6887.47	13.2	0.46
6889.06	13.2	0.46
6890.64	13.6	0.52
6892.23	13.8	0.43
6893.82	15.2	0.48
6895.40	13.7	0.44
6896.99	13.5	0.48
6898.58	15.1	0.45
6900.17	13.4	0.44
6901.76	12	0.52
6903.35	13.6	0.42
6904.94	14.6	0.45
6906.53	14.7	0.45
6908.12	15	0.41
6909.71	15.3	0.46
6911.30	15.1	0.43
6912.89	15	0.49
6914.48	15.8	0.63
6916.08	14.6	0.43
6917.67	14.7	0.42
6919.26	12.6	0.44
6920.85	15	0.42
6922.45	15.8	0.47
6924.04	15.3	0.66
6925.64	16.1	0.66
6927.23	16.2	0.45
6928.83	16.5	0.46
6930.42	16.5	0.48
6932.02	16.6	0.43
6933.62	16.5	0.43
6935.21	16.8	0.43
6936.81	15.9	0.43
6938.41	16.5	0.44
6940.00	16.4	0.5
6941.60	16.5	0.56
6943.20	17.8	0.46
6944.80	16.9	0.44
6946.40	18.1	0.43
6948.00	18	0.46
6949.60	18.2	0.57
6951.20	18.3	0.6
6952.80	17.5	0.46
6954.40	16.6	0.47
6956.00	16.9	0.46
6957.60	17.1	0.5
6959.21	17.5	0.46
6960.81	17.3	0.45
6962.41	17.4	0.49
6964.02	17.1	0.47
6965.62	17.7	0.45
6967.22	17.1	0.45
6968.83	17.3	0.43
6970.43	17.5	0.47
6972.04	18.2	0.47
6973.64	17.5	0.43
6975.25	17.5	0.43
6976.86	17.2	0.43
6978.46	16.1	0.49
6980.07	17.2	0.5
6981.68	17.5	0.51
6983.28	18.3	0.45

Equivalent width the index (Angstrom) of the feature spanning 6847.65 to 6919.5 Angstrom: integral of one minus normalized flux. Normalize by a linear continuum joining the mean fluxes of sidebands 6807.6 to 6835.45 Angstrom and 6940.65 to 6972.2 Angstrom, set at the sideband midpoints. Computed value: 7.9 Angstrom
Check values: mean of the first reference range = 13.3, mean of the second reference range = 17.4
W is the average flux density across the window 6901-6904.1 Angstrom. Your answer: 12.8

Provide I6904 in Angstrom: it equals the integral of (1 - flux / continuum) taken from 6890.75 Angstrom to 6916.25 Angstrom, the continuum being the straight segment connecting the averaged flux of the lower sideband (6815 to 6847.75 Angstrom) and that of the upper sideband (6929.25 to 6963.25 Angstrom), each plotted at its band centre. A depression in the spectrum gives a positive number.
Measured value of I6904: 2.1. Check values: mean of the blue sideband 13.2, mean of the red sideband 17.1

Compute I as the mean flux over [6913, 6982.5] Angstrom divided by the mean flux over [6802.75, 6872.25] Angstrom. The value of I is 1.28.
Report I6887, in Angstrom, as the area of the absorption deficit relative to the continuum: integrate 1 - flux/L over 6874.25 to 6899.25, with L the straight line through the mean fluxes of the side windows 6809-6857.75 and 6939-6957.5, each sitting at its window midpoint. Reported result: 2.5 Angstrom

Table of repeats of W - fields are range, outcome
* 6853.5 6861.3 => 12.5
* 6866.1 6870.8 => 12.9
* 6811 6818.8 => 13.3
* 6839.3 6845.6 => 13.3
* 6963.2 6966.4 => 17.4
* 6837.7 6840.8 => 13.3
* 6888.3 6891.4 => 13.4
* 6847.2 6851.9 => 12.9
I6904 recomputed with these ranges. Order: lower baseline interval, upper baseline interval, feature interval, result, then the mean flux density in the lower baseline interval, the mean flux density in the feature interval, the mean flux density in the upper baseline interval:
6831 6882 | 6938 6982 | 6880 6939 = 2.5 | 13.1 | 14.6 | 17.3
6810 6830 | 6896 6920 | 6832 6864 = 1.4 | 13.2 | 12.9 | 14.3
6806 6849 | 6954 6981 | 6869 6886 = 1.7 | 13.2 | 13.2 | 17.3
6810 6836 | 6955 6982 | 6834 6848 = 0.5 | 13.2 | 13.2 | 17.3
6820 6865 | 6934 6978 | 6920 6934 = 0.1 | 13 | 16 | 17.3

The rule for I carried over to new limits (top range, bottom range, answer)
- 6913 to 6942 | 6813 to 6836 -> 1.19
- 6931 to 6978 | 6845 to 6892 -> 1.32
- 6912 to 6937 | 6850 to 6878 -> 1.21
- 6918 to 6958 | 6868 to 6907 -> 1.23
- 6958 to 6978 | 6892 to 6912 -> 1.22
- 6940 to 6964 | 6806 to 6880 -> 1.32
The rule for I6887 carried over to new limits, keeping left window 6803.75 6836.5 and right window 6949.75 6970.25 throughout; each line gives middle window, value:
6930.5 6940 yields 0.1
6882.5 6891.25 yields 1.3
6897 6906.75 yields 1.1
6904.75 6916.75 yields 0.6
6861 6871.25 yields 1.2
